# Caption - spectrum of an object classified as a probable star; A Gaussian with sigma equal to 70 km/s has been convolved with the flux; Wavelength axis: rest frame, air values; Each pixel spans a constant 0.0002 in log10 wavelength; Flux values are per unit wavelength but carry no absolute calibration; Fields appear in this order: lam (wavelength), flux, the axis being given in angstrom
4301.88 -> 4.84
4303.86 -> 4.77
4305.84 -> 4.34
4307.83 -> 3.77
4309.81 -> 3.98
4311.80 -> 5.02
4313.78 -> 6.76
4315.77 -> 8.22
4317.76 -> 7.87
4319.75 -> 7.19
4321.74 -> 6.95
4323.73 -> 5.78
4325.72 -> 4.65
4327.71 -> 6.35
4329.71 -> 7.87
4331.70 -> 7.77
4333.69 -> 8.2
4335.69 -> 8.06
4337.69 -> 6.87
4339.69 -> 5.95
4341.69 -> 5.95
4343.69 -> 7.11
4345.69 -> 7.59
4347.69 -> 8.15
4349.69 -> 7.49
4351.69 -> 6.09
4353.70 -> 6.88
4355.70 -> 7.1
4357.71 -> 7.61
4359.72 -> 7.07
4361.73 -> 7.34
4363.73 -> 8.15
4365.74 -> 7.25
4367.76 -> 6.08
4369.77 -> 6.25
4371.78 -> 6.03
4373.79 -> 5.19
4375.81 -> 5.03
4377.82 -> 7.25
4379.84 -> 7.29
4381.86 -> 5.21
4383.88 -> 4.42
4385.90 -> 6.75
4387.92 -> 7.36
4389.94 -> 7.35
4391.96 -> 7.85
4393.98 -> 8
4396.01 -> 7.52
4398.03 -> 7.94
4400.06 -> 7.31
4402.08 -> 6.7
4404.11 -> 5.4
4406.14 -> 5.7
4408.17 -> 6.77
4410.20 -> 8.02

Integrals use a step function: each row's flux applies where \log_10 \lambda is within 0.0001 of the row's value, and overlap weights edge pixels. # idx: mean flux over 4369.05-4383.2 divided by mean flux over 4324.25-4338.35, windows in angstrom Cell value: 0.85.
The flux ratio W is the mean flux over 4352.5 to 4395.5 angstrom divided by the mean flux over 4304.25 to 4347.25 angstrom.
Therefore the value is 1.04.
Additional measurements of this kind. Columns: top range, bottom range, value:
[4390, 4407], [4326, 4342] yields 1.00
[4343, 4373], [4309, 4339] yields 1.04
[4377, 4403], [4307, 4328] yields 1.15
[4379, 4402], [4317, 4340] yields 1.00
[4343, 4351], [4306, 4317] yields 1.37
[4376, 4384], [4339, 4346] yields 0.93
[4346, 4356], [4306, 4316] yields 1.37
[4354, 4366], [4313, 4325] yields 1.05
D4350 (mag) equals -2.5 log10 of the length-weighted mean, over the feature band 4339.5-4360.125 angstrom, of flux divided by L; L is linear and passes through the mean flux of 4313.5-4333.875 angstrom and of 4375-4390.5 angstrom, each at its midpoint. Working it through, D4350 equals -0.05 mag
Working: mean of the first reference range 7.02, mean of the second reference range 6.32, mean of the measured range 7.04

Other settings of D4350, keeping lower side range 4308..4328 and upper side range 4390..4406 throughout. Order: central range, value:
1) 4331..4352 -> -0.12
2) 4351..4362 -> -0.06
